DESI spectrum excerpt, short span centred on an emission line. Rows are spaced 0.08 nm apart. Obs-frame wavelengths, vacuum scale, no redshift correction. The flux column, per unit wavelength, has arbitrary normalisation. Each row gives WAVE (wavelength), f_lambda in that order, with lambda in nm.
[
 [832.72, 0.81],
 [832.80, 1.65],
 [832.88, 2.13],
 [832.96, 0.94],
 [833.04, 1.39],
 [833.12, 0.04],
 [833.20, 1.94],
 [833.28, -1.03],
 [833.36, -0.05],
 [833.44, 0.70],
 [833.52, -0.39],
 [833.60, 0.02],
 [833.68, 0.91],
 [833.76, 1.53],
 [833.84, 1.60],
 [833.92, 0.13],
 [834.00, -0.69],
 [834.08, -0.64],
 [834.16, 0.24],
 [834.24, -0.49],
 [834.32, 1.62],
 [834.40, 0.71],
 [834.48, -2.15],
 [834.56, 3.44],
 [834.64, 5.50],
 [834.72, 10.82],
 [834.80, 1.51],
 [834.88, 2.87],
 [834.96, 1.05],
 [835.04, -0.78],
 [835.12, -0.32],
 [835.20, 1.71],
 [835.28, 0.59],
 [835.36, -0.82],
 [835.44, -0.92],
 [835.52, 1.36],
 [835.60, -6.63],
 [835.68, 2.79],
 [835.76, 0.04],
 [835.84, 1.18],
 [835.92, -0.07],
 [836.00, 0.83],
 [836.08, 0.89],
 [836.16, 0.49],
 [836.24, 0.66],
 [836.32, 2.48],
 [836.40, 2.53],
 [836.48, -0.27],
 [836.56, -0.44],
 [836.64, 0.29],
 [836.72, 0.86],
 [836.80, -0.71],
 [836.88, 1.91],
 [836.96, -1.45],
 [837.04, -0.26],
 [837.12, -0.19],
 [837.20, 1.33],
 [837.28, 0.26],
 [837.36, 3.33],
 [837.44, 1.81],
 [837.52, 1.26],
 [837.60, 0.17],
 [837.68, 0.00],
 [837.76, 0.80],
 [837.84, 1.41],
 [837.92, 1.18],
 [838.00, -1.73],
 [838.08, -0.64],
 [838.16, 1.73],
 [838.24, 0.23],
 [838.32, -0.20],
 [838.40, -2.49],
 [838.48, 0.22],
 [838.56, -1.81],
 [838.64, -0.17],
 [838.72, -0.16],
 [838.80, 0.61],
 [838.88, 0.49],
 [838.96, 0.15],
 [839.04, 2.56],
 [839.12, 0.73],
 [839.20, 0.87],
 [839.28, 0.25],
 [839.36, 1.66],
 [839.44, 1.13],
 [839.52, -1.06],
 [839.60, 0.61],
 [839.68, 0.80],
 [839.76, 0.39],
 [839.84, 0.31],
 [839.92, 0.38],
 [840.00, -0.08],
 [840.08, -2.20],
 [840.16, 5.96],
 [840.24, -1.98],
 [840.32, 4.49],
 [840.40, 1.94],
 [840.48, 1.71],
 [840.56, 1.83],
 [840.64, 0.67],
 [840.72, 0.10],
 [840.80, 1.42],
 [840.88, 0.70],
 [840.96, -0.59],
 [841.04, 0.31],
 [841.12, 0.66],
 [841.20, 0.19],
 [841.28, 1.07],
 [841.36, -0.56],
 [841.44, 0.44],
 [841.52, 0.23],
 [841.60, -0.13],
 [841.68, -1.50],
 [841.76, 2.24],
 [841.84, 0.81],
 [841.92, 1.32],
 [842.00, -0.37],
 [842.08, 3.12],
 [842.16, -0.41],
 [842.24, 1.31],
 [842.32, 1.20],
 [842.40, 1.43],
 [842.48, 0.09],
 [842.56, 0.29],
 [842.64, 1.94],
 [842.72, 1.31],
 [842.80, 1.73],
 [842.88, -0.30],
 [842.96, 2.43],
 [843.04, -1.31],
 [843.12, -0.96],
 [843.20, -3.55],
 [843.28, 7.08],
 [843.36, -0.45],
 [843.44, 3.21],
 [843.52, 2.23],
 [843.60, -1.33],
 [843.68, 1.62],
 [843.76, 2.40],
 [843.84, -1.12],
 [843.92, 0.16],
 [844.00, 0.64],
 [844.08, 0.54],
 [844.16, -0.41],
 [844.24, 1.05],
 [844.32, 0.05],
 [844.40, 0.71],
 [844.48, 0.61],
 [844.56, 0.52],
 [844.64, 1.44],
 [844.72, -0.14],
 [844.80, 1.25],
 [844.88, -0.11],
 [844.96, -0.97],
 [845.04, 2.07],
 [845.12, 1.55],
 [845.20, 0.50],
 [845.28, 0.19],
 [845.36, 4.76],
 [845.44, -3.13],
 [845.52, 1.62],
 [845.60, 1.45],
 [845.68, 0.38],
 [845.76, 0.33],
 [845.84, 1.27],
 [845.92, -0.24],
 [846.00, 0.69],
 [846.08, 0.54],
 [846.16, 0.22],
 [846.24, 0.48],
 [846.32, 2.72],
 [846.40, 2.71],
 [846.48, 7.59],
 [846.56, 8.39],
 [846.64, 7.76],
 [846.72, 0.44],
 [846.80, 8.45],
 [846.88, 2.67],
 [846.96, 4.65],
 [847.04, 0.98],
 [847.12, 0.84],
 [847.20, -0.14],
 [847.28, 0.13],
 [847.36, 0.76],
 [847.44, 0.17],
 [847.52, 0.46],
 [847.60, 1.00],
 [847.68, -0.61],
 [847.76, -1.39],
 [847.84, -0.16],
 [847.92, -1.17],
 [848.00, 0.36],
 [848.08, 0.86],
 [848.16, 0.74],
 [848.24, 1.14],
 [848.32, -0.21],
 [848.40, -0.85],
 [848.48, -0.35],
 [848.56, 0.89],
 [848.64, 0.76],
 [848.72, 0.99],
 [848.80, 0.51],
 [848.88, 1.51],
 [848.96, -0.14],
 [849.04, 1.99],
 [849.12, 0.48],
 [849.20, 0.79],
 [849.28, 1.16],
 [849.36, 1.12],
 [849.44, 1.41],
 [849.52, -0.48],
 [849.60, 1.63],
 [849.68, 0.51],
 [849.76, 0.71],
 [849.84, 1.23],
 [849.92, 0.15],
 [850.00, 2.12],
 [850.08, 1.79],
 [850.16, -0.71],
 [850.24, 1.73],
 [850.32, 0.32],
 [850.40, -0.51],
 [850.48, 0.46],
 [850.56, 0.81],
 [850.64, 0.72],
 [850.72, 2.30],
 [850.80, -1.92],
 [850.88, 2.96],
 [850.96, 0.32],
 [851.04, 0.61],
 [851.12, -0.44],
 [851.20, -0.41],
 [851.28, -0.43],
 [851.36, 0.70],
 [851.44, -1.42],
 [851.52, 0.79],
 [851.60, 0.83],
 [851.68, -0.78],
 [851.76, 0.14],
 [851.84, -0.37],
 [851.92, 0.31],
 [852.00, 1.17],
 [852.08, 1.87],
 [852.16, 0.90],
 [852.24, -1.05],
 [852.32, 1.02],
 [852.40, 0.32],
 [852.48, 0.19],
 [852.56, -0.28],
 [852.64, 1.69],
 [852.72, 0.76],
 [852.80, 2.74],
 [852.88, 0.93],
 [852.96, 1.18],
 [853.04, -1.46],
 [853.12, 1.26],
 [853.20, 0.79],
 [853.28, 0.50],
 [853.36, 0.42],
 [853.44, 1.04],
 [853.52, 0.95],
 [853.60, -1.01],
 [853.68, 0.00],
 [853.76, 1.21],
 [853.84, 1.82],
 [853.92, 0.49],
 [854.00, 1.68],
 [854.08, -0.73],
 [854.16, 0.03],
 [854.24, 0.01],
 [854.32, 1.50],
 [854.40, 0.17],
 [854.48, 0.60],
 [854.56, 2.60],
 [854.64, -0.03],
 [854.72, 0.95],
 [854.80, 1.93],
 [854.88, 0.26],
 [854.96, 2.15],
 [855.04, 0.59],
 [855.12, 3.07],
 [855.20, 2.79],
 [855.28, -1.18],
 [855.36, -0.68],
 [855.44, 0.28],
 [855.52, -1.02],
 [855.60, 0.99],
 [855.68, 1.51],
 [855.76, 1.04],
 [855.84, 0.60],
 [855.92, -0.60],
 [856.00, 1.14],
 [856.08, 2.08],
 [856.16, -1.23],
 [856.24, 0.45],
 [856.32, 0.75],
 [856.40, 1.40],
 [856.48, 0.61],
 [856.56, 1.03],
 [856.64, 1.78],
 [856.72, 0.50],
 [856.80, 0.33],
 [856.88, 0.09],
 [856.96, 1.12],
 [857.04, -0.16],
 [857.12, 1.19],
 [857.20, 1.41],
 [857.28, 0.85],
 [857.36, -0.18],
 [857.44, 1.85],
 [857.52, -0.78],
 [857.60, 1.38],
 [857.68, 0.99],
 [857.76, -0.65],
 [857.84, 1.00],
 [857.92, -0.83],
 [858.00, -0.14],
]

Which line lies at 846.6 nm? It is H-beta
